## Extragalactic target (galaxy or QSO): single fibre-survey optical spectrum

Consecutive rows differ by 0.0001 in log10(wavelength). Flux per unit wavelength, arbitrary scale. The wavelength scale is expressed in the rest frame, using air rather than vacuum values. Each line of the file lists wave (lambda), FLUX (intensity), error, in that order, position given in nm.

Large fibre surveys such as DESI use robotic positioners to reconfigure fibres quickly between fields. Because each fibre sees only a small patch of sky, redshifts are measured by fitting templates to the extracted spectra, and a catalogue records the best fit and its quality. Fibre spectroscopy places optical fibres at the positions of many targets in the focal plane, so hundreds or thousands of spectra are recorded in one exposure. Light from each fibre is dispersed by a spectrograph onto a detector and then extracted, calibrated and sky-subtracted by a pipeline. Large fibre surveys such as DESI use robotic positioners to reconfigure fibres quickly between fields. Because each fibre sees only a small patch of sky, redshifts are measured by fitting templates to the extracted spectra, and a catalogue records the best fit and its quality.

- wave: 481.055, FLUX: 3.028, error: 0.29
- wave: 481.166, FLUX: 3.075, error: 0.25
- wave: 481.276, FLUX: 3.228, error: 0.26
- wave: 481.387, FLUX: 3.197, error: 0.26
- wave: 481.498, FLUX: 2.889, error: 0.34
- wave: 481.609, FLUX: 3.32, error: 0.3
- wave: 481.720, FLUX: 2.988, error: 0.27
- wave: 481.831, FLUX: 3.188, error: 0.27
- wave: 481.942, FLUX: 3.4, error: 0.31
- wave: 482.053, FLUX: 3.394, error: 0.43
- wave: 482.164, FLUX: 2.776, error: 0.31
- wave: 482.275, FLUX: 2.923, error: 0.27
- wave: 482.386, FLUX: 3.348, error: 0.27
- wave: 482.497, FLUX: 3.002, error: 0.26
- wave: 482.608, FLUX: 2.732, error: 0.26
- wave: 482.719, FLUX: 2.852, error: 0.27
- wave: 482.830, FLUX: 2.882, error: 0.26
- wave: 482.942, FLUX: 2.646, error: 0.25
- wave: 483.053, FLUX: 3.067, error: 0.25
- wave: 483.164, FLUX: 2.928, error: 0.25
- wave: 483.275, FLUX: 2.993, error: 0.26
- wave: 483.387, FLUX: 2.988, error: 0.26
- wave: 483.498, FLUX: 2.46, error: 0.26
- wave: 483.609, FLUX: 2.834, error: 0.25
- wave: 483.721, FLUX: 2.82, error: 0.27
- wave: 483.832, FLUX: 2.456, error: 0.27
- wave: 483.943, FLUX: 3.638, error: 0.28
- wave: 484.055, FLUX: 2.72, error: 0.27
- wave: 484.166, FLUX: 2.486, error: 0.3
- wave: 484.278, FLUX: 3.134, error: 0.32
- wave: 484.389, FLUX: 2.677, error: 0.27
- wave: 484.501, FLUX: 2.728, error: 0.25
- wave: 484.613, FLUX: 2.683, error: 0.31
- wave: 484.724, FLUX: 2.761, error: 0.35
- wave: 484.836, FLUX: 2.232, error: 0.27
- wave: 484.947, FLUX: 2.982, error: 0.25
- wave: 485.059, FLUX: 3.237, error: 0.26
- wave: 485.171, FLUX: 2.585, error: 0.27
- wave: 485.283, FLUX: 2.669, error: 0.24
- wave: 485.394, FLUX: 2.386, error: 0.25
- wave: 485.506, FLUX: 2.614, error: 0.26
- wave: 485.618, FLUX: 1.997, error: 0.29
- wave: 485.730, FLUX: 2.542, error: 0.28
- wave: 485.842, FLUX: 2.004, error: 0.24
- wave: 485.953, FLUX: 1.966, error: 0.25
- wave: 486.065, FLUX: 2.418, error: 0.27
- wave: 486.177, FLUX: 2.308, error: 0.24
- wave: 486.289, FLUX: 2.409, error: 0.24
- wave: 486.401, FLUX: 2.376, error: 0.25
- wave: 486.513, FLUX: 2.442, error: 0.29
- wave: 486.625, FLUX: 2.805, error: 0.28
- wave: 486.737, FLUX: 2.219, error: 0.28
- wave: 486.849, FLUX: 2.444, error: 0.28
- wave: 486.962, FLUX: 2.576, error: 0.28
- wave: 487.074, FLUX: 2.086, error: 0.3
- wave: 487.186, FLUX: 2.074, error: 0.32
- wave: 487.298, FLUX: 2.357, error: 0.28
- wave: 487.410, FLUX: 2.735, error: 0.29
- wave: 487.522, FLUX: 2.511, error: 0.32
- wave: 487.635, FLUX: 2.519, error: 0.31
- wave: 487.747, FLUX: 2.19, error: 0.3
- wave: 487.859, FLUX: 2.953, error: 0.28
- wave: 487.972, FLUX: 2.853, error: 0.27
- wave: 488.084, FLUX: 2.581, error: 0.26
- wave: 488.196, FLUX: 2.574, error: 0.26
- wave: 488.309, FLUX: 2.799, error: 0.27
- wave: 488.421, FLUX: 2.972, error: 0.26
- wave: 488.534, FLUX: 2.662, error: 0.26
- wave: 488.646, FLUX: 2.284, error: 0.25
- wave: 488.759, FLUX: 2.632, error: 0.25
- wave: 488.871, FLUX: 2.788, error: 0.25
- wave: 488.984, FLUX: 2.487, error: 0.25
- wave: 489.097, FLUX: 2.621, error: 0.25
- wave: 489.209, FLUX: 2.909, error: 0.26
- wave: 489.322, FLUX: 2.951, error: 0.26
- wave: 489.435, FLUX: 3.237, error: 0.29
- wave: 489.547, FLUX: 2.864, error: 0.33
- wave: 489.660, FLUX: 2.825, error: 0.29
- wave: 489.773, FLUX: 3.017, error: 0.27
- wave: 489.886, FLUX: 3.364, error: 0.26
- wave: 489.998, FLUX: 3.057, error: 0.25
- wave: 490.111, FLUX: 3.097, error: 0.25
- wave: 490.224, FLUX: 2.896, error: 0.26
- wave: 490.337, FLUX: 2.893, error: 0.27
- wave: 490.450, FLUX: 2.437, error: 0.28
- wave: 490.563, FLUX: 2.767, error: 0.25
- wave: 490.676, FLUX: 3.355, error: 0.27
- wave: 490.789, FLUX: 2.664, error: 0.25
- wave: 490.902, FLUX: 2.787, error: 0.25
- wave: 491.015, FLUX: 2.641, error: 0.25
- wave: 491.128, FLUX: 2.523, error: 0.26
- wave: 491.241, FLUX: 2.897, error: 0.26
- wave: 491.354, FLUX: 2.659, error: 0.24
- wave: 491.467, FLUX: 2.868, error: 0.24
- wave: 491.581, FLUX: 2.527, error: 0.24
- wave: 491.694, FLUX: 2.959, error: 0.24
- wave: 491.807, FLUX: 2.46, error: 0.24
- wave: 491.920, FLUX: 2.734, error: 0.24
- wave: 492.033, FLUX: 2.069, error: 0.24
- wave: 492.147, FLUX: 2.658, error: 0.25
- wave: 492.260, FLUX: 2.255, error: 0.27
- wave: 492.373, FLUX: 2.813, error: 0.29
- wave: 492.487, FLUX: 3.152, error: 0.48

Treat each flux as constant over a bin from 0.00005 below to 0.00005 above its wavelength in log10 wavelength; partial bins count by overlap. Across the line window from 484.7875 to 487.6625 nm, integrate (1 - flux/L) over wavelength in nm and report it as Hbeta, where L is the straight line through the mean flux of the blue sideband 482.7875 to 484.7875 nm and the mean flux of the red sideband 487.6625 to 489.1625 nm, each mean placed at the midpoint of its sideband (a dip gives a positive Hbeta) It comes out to 0.30 nm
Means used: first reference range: 2.82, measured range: 2.44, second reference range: 2.65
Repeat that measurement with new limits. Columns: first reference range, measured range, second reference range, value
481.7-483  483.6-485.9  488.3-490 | 0.22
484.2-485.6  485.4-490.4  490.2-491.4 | 0.23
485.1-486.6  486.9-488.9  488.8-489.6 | 0.07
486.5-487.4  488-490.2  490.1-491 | -0.14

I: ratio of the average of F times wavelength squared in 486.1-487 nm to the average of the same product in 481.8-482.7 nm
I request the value 0.8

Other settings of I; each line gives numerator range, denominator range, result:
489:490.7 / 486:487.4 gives 1.25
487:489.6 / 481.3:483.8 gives 0.91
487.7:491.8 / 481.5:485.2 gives 0.99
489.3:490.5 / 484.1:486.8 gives 1.20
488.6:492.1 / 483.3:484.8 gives 1.02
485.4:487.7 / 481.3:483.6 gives 0.80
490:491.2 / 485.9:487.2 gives 1.22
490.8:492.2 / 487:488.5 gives 1.05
